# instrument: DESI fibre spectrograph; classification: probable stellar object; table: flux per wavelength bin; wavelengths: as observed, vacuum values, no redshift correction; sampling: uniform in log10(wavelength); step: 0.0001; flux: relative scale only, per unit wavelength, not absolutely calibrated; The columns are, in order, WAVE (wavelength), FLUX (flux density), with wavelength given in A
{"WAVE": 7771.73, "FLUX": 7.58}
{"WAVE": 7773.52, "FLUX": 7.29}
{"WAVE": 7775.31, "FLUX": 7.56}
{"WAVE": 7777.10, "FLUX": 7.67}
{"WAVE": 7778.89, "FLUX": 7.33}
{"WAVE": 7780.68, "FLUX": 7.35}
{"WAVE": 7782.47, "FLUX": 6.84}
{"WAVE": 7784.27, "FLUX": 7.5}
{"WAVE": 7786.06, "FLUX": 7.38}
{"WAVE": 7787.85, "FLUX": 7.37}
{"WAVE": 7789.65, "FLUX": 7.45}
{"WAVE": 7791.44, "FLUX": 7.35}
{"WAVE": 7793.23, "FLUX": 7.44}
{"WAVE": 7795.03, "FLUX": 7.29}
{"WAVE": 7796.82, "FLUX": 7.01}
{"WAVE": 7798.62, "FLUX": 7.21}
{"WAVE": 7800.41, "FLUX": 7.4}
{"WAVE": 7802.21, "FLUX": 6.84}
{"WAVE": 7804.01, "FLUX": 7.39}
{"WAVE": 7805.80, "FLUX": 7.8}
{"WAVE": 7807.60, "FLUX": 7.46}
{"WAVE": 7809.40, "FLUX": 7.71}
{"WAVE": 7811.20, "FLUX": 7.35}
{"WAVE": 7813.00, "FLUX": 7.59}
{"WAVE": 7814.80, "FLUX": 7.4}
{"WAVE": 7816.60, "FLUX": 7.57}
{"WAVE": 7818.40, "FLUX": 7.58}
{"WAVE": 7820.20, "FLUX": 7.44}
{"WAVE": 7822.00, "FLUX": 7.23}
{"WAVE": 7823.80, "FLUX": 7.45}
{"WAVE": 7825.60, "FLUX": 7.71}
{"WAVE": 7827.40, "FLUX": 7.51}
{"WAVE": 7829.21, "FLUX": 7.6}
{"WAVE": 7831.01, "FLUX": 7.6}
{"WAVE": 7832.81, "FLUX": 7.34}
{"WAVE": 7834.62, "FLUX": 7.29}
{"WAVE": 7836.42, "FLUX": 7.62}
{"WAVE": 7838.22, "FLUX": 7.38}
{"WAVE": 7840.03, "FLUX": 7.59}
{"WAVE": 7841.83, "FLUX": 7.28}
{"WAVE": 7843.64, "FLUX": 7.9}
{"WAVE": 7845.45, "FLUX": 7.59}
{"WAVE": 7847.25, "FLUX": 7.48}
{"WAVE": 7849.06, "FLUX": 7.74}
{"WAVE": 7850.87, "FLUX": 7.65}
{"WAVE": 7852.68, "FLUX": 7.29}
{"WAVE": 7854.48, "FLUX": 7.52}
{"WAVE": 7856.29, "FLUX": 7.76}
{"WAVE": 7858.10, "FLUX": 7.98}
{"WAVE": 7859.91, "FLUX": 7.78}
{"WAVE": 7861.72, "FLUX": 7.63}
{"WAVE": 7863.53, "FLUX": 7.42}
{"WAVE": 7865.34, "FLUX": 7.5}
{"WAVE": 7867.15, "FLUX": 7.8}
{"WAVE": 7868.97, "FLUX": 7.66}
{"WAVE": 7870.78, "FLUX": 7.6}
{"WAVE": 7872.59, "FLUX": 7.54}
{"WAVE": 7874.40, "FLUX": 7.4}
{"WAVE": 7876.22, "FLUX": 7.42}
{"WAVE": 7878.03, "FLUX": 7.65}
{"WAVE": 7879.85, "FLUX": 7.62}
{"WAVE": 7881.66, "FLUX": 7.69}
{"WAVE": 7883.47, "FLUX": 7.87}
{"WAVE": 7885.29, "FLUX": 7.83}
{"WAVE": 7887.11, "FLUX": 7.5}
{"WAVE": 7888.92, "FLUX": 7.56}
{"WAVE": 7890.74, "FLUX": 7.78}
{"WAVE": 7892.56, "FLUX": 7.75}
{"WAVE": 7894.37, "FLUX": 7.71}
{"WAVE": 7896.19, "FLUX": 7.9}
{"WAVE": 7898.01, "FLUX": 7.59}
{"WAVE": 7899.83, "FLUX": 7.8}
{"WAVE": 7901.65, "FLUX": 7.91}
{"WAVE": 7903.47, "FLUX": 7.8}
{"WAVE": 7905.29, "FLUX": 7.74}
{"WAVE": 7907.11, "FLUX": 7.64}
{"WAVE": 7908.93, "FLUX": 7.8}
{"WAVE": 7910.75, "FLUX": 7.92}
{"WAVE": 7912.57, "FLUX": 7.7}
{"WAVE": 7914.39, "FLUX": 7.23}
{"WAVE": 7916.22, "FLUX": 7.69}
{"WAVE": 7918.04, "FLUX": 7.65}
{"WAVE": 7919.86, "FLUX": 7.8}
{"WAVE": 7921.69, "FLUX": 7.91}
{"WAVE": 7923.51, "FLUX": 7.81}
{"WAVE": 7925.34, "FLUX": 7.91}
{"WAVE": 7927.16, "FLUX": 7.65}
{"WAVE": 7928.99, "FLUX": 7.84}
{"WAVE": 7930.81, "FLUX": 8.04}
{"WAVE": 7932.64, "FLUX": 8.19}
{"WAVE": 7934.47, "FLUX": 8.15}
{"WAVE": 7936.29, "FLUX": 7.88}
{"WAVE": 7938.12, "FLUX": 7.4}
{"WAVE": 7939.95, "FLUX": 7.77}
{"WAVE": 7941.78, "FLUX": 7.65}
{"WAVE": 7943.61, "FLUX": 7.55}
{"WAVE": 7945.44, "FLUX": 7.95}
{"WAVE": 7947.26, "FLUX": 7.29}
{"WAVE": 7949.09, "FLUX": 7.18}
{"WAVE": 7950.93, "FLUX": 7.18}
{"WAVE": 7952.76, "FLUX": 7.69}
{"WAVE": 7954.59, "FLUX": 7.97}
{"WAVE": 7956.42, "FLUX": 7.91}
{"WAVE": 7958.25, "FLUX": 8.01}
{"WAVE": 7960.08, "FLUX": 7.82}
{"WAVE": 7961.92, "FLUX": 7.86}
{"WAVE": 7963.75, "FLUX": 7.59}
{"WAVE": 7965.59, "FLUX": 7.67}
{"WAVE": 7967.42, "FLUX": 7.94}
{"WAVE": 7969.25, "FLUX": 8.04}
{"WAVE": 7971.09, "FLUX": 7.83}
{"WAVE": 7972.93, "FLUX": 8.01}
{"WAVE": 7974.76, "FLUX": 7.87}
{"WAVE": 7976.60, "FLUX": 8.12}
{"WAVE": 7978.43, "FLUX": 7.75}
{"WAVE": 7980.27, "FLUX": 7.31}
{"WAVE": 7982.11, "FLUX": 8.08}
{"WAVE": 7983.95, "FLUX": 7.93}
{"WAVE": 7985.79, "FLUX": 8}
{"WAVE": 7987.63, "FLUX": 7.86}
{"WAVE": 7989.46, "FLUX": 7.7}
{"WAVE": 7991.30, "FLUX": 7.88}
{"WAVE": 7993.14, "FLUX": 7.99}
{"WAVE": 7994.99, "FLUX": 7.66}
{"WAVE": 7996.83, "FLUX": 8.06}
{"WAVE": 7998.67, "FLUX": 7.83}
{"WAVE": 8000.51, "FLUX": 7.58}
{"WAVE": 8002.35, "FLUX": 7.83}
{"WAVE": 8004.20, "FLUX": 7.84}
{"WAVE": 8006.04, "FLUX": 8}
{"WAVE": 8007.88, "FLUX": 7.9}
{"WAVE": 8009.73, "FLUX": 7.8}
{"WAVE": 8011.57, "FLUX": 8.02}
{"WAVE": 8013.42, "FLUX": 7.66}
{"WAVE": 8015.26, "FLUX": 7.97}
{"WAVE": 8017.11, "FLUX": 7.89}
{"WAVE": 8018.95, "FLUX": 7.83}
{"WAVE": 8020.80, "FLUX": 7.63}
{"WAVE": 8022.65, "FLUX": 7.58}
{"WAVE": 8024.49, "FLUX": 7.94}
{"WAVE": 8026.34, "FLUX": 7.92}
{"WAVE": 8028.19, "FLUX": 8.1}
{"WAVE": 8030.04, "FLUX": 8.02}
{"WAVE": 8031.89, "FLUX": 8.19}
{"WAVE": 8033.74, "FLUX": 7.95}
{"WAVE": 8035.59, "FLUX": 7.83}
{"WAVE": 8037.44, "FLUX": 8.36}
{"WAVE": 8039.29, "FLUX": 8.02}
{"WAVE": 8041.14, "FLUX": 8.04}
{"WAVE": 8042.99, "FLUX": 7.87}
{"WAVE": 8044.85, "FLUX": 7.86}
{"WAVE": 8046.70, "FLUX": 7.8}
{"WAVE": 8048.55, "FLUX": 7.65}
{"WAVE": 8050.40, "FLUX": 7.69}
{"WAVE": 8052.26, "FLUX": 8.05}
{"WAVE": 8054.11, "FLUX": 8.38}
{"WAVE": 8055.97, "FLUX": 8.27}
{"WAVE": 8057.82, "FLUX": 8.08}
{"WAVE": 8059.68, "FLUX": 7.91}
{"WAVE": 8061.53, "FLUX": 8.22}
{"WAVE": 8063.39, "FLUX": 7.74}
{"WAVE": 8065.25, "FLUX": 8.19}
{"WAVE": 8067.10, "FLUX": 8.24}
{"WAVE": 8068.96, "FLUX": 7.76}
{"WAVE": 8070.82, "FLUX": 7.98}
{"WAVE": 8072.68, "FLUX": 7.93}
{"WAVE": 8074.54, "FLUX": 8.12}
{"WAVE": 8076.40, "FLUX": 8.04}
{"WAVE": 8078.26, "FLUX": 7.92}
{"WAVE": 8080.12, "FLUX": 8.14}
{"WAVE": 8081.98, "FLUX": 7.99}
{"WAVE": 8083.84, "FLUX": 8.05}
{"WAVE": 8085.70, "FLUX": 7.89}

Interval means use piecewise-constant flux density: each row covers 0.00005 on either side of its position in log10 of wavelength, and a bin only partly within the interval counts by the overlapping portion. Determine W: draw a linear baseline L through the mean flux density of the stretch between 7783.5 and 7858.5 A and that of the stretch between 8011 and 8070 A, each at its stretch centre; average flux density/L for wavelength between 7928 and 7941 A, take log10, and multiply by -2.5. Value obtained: -0.023 mag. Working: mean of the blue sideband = 7.47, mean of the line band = 7.89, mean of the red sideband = 7.96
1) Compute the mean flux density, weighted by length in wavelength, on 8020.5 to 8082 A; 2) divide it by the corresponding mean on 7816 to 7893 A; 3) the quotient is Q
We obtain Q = 1.05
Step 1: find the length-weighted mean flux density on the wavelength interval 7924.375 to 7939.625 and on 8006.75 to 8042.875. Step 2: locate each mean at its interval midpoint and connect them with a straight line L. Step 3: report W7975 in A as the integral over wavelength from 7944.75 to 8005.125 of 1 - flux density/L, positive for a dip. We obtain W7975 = 0.8 A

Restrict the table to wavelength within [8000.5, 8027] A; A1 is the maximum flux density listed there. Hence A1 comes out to 8.02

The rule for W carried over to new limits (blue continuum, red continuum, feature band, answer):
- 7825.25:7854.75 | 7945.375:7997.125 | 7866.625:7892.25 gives 0.00 mag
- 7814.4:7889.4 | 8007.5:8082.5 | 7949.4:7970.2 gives 0.00 mag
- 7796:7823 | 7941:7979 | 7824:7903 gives -0.01 mag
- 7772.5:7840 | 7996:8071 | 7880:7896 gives -0.02 mag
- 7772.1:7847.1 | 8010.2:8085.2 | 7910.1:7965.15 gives 0.00 mag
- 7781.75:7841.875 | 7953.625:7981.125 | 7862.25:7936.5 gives -0.01 mag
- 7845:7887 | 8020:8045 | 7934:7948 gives 0.01 mag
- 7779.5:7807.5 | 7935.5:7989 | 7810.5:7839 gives -0.01 mag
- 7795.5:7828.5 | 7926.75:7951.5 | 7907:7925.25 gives -0.01 mag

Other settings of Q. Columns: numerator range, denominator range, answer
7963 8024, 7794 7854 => 1.05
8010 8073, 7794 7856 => 1.07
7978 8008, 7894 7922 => 1.01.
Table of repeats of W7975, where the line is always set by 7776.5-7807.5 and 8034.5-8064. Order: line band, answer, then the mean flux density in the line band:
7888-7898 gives -0.18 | 7.73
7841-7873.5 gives -0.52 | 7.62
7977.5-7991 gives 0.02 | 7.81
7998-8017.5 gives 0.09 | 7.85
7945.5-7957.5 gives 0.26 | 7.58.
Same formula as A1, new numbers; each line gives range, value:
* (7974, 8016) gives 8.12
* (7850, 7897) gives 7.98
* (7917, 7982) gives 8.19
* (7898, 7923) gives 7.92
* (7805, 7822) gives 7.8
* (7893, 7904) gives 7.91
